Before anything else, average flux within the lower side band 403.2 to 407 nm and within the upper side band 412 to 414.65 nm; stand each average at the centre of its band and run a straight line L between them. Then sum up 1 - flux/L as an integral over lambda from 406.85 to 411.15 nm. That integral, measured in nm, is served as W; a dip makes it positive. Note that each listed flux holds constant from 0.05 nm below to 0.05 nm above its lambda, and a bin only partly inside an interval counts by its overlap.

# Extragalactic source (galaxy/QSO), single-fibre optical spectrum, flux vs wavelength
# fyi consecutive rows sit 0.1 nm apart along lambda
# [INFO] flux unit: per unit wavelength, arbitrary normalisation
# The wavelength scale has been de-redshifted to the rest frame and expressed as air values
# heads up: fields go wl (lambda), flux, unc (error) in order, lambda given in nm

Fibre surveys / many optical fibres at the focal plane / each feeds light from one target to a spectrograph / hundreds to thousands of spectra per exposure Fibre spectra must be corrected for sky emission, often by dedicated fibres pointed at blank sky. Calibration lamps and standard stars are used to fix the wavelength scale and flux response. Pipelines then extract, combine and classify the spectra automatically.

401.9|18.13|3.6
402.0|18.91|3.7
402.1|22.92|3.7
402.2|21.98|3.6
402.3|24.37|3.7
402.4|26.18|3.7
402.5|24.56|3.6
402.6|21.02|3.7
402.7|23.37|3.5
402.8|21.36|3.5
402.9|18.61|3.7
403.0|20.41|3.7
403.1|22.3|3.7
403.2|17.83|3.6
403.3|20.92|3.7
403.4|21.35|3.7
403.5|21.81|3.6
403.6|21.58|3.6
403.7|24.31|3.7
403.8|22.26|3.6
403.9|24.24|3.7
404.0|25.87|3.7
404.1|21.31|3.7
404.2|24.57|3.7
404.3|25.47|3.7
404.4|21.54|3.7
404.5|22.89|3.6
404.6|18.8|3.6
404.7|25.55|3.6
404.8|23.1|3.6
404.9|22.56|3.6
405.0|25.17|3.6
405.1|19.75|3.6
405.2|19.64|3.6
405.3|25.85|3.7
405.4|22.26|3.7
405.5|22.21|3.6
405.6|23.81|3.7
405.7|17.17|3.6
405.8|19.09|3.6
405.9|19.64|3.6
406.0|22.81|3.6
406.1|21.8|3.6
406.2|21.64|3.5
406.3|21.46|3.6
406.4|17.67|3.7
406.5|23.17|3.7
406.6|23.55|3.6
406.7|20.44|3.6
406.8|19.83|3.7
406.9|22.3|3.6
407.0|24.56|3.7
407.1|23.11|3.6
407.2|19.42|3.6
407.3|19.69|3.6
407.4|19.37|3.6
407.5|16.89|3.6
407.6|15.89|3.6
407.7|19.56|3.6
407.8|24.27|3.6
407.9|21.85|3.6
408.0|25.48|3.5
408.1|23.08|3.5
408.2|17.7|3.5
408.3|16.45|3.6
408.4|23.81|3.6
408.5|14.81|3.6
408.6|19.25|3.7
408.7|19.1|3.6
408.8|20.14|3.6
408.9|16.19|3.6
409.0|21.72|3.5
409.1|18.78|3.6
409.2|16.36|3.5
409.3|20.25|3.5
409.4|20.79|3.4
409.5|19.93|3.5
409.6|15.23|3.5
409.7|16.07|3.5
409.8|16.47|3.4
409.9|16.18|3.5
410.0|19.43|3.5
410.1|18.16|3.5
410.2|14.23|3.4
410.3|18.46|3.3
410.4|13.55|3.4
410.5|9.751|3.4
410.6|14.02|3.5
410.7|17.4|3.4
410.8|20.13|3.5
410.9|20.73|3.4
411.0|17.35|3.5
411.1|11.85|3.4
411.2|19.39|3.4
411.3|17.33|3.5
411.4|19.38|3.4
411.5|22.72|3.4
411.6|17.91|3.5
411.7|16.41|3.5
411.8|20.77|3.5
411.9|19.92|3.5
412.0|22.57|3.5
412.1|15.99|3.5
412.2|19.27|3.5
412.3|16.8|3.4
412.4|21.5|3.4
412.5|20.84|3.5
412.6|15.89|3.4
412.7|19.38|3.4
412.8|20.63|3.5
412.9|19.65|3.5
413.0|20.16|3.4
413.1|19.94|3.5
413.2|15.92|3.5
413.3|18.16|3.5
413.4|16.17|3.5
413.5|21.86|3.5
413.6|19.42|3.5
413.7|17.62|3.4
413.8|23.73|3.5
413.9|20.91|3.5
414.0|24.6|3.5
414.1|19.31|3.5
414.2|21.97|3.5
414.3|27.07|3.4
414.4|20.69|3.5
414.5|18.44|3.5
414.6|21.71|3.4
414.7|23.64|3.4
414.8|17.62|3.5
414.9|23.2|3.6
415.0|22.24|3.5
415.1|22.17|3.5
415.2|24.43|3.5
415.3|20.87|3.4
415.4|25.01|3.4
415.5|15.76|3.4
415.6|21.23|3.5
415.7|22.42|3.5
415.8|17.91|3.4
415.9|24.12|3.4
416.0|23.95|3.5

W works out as 0.509 nm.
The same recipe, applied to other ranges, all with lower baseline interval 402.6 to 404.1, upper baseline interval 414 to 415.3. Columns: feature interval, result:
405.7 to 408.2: 0.10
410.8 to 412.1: 0.18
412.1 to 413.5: 0.20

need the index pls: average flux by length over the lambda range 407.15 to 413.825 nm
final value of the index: 18.6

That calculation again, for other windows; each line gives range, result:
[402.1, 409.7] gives 21.2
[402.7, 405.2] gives 22.2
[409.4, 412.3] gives 17.6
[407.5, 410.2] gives 19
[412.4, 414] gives 19.6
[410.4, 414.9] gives 19.2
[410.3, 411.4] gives 16.4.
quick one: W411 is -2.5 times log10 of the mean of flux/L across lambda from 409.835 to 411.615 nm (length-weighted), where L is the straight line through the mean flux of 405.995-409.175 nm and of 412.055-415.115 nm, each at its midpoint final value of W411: 0.19 mag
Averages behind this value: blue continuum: 20.4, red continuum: 20.2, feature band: 17.1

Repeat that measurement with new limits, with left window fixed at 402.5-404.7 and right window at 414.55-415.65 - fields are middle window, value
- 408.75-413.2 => 0.20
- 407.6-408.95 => 0.10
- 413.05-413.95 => 0.13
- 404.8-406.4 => 0.02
